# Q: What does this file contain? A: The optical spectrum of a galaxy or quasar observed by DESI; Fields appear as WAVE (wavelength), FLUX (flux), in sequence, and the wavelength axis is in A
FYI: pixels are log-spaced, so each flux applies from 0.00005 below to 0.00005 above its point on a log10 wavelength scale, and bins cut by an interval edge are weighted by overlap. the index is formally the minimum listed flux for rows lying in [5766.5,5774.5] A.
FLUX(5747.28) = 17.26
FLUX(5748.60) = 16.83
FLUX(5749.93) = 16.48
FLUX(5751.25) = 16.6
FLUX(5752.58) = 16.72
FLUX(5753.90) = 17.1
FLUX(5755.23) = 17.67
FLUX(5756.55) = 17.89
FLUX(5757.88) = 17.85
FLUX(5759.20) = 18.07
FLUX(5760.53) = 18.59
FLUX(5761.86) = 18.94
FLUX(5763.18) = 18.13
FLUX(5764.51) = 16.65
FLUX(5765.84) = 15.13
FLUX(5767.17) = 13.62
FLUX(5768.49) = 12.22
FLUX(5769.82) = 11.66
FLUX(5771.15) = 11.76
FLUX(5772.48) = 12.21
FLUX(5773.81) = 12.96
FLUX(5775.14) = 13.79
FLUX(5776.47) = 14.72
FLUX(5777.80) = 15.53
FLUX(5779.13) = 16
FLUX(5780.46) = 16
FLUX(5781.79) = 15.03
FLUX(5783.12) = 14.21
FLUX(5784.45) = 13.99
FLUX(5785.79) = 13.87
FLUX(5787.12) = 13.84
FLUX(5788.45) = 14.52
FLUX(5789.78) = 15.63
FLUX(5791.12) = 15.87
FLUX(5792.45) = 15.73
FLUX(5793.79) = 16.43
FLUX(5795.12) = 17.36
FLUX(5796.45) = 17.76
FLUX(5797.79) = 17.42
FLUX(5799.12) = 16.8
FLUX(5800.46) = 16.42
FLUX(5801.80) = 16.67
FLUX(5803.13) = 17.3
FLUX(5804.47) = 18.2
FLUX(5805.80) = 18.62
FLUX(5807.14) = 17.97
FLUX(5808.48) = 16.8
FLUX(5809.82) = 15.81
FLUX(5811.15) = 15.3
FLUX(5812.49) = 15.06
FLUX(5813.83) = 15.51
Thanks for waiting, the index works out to 11.66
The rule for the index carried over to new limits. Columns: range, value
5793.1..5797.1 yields 16.43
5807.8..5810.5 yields 15.81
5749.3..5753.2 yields 16.48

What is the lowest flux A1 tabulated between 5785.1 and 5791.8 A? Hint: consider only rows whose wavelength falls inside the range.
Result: 13.84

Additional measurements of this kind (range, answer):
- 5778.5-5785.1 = 13.99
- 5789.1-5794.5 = 15.63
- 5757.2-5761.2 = 17.85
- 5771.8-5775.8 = 12.21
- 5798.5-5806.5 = 16.42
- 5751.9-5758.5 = 16.72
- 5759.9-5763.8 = 18.13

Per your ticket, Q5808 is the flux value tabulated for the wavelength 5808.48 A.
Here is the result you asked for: 16.8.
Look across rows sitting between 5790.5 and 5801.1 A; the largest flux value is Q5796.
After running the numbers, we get 17.76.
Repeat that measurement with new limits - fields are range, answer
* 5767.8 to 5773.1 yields 12.22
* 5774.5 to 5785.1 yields 16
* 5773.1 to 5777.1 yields 14.72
